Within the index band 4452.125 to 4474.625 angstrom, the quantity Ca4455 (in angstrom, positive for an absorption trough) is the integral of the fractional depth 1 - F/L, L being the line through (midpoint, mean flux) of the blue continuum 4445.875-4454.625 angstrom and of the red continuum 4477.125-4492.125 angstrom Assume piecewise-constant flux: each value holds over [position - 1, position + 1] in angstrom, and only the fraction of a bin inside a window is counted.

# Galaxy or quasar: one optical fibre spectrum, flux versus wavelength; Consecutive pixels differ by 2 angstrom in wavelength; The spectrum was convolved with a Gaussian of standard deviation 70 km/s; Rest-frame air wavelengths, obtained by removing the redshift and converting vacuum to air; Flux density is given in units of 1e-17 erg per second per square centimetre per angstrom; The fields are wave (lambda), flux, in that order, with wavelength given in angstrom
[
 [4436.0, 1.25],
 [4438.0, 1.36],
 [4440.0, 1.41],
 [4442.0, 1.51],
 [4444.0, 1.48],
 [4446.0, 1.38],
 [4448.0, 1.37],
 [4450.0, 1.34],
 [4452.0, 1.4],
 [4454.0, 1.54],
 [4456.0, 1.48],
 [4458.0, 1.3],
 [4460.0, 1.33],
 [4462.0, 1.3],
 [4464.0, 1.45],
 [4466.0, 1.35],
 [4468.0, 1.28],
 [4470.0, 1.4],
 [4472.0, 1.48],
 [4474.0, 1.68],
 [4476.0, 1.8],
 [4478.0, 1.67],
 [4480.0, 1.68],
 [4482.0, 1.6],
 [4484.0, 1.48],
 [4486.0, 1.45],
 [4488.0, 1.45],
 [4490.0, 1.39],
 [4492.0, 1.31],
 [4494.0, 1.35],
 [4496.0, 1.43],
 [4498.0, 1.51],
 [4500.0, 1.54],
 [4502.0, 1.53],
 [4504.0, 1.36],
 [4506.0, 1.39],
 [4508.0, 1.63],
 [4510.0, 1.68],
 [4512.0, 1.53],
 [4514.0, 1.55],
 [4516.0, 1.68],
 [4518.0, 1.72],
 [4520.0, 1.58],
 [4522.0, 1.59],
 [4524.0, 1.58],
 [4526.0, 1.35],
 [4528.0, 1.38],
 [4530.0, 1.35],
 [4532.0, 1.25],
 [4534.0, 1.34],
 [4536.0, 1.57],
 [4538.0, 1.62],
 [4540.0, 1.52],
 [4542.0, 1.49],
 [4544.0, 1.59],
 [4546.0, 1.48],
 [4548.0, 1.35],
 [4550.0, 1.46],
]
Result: 0.51 angstrom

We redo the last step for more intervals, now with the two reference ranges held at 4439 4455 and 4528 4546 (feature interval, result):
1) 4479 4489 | -0.6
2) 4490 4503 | 0.1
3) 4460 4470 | 0.6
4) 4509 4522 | -1.5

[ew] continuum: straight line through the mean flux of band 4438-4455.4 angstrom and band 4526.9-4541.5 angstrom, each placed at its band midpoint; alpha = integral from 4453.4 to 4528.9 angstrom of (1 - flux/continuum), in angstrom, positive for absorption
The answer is -3.40 angstrom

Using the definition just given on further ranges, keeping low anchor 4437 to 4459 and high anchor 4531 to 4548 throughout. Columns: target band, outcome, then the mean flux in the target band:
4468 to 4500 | -1.5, 1.51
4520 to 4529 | -0.1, 1.49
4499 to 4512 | -0.6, 1.52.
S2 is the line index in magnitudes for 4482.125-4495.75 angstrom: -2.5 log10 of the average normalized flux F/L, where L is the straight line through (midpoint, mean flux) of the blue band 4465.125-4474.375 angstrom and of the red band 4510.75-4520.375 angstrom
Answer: 0.06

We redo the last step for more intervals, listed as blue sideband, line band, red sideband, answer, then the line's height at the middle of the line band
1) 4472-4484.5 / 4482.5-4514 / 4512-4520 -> 0.11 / 1.63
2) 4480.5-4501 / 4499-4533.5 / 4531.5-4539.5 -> -0.04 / 1.46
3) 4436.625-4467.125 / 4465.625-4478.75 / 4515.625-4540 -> -0.08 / 1.42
